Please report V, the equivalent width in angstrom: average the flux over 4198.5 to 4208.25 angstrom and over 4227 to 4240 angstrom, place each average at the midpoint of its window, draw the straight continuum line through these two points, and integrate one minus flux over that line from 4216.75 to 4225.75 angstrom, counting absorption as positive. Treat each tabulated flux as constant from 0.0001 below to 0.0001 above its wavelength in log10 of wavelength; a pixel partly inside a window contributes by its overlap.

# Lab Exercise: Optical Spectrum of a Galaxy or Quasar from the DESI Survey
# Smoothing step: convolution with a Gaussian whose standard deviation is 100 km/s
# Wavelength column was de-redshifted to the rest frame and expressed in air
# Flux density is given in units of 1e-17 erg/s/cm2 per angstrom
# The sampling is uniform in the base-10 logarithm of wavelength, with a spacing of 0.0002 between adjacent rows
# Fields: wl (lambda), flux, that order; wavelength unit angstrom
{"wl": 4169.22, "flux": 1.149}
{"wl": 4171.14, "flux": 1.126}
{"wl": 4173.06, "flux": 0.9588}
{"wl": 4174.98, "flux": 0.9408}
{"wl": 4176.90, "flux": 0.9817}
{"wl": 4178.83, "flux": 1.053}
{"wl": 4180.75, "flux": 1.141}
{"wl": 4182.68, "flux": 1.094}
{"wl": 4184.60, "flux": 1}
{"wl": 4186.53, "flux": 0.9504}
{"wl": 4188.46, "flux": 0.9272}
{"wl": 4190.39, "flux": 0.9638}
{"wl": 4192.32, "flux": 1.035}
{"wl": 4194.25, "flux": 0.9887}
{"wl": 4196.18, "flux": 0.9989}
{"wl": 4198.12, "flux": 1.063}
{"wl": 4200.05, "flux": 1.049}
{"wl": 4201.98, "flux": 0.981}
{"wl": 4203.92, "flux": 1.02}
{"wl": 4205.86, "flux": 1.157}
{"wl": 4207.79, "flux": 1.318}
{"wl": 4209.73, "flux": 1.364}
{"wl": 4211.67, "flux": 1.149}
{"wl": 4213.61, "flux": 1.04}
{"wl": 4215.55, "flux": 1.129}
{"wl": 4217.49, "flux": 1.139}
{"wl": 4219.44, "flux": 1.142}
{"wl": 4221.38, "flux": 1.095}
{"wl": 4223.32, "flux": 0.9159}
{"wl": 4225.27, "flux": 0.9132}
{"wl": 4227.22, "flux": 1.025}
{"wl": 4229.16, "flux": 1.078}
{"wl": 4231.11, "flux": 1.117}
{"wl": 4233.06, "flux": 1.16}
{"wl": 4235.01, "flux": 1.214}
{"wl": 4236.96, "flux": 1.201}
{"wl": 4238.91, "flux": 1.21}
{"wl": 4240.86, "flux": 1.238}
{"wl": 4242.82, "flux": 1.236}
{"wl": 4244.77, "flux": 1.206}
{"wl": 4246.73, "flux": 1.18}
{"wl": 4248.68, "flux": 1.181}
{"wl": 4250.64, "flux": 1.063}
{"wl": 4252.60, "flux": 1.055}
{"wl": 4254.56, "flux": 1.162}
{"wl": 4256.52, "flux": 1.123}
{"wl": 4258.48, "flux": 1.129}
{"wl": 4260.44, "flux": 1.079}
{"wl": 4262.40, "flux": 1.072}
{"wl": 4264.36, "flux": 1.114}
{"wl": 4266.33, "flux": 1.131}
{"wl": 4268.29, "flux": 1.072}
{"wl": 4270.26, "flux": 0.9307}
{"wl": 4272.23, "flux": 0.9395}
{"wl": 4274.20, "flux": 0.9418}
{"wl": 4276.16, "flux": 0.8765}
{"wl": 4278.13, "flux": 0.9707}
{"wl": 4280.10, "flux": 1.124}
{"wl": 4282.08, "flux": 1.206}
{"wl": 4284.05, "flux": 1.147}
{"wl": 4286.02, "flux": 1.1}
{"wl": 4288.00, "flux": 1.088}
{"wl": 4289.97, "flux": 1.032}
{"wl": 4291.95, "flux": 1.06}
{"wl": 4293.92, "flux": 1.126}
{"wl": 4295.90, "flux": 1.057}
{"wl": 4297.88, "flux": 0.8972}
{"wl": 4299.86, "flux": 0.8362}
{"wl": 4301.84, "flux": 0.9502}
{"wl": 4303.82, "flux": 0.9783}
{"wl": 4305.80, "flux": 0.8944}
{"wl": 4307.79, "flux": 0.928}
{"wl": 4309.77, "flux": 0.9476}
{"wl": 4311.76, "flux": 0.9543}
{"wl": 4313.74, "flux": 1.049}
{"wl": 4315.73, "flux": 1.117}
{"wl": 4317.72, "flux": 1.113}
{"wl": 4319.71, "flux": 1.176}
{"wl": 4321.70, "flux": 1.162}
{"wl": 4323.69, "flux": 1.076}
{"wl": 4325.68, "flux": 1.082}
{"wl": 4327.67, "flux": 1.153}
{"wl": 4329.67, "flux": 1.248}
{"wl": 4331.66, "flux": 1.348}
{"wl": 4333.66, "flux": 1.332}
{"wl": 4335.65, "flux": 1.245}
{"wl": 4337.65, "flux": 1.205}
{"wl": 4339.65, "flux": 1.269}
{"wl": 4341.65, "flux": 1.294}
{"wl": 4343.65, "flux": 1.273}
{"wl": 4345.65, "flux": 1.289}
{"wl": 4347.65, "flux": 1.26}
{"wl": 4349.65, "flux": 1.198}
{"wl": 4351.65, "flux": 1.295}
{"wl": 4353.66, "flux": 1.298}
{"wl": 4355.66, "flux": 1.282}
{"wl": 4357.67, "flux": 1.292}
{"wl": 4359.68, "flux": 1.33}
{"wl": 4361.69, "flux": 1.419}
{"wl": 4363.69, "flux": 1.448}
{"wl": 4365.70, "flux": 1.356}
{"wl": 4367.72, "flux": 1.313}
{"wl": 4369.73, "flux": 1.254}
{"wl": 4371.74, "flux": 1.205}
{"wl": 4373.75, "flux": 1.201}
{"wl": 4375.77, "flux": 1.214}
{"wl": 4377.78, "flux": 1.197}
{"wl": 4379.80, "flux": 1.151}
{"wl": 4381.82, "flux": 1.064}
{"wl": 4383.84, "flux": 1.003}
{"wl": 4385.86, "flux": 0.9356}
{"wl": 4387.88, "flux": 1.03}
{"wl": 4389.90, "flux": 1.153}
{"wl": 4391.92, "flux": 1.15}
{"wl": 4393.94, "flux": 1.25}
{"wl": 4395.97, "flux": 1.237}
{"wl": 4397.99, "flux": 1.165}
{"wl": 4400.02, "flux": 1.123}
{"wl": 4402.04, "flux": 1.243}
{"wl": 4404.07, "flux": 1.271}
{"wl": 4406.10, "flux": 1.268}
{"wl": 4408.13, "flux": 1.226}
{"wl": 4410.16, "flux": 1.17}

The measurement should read 0.7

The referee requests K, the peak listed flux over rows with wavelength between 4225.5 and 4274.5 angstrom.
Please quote 1.238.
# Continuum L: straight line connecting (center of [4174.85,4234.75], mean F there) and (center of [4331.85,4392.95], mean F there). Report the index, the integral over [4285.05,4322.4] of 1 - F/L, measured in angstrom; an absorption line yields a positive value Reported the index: 4.7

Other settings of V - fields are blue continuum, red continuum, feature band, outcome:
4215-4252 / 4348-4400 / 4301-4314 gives 2.5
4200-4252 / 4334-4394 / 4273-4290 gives 1.7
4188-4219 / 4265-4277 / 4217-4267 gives -4.5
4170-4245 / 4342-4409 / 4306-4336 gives 1.5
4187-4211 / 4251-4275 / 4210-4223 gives -0.6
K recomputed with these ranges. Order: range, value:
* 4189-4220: 1.364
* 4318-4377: 1.448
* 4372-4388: 1.214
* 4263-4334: 1.348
